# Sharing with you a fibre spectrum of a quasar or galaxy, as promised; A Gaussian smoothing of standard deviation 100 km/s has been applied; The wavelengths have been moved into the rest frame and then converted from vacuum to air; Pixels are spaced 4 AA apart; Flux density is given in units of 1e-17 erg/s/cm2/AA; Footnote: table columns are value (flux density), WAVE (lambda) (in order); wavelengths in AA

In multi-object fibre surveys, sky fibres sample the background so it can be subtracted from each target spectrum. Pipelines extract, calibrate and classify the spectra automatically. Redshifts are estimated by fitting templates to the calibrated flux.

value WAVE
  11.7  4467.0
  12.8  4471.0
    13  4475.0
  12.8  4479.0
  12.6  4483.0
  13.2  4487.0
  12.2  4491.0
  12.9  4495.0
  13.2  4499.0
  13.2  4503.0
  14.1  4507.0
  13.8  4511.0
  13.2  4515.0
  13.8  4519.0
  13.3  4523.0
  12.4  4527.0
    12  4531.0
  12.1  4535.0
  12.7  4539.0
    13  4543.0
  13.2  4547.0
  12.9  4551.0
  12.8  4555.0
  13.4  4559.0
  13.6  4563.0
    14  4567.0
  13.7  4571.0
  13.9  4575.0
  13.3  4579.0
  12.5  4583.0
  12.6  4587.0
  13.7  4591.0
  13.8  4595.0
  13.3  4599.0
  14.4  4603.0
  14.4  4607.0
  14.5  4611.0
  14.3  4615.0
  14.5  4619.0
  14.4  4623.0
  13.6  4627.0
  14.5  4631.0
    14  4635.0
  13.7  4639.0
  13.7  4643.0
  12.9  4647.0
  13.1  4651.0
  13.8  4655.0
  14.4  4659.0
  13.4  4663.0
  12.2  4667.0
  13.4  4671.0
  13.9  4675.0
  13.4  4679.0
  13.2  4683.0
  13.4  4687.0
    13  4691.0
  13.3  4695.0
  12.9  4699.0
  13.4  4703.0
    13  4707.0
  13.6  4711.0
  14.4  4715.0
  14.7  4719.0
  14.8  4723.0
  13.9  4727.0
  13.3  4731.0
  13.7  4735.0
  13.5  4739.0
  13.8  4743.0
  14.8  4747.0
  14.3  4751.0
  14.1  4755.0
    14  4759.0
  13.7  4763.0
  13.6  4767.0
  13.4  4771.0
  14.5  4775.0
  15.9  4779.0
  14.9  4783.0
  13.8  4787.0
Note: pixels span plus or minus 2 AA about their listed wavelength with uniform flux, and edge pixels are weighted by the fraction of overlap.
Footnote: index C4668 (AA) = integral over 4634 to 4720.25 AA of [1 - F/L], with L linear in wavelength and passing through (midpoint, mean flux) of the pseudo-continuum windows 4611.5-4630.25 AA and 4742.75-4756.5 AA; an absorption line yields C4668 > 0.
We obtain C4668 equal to 4.8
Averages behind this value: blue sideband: 14.2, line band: 13.5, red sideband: 14.3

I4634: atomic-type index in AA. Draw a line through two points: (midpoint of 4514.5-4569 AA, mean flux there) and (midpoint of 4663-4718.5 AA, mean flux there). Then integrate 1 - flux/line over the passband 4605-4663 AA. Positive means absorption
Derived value -3.2 AA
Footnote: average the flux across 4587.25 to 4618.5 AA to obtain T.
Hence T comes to 14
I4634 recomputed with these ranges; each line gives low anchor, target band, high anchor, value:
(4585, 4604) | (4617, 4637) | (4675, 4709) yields -1.2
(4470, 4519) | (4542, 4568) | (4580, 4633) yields 0.5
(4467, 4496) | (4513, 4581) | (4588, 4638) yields 1.3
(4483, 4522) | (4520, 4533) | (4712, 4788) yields 0.7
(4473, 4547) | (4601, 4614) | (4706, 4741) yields -1.0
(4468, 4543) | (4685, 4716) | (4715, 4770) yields 1.1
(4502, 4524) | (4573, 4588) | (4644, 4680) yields 0.4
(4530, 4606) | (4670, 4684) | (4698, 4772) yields 0.1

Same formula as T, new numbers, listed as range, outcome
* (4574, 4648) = 13.8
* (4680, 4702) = 13.2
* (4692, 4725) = 13.7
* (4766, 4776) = 13.8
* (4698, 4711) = 13.2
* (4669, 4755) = 13.7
